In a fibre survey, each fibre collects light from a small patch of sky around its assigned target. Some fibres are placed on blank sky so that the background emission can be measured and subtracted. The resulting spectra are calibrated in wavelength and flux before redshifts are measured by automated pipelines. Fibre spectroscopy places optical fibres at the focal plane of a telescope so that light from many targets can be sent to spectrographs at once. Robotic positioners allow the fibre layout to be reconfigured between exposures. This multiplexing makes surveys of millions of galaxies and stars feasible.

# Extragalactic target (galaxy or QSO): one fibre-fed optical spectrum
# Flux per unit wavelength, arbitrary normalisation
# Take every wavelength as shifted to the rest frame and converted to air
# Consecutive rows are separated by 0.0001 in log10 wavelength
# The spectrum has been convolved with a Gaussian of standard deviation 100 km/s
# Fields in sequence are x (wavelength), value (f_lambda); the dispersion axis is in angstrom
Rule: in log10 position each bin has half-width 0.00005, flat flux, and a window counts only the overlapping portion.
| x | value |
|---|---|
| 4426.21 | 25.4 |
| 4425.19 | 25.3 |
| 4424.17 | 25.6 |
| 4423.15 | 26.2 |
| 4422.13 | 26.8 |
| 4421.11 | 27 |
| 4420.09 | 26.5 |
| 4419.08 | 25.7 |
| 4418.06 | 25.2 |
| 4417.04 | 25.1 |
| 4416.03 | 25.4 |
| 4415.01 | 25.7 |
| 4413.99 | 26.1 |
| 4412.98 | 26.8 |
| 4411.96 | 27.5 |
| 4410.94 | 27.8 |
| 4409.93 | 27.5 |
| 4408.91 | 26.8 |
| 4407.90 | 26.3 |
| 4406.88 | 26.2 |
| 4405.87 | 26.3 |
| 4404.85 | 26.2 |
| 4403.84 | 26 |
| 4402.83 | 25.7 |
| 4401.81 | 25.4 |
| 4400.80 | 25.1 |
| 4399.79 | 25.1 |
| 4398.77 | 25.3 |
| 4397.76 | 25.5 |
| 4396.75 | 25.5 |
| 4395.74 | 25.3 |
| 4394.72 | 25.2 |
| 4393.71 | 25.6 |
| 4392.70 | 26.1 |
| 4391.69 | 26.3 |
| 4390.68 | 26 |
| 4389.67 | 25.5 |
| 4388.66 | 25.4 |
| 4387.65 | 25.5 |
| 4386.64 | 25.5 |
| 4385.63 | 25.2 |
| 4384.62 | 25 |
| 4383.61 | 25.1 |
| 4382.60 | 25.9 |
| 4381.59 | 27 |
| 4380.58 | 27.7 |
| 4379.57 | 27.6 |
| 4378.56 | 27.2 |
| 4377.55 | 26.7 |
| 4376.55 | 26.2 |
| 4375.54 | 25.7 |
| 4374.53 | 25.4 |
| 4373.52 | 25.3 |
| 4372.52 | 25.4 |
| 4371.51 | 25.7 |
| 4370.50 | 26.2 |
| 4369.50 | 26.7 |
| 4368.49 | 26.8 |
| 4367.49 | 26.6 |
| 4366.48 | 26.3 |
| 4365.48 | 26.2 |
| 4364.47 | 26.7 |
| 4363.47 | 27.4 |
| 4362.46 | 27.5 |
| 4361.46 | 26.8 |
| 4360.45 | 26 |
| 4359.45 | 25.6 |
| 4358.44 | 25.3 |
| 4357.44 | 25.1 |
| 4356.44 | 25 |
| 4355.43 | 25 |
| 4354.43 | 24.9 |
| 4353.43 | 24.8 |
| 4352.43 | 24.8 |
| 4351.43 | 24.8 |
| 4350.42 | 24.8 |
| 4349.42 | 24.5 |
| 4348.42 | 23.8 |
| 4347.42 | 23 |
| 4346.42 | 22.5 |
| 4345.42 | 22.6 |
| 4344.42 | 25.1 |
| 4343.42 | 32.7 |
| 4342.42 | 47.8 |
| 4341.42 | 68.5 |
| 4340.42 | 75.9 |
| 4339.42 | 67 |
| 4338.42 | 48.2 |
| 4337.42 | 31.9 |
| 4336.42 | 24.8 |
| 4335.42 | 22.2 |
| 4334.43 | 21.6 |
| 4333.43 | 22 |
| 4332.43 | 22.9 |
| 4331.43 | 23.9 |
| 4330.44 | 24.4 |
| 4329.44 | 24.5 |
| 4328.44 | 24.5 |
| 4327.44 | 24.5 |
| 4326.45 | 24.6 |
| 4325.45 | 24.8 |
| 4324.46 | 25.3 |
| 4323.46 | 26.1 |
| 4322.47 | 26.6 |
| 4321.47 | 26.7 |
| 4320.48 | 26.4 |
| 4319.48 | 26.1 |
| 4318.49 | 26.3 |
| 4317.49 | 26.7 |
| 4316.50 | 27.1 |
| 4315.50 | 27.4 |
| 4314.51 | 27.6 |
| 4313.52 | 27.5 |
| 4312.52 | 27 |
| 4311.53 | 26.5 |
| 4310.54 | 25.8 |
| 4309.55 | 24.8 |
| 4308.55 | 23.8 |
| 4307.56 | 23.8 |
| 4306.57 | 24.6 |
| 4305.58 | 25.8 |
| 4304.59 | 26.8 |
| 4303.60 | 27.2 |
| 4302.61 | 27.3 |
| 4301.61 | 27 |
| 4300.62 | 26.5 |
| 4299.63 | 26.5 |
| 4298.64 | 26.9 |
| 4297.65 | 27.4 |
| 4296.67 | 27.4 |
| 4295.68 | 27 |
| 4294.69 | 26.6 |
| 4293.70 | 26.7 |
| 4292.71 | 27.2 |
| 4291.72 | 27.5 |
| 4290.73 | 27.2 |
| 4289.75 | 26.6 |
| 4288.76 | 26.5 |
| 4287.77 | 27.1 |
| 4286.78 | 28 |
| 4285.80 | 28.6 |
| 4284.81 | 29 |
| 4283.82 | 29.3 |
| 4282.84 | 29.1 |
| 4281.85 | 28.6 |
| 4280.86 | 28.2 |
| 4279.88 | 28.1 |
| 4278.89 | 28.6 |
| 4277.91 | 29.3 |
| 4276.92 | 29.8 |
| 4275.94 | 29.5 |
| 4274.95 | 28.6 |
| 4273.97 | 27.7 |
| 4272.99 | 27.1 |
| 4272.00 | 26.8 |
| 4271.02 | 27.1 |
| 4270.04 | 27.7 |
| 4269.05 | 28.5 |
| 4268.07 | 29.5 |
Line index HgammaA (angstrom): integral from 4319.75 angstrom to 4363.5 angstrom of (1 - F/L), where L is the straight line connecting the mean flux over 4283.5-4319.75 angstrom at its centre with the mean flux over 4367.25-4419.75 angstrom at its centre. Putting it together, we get -4.7 angstrom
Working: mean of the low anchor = 26.8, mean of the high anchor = 26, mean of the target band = 29.3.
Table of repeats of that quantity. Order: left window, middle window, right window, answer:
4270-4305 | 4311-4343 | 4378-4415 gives -4.87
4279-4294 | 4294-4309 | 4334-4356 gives 1.49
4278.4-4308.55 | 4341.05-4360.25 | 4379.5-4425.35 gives -1.14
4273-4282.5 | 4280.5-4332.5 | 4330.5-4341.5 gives 9.86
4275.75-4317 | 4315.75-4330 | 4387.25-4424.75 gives 0.61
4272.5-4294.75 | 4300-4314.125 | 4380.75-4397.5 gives 0.76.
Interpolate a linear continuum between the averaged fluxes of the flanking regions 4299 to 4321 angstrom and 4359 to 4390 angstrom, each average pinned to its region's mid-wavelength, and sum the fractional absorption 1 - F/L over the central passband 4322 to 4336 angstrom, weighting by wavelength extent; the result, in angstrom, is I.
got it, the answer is 1.1 angstrom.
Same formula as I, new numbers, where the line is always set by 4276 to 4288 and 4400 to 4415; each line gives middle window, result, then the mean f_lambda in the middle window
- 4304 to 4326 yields 1.6 angstrom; 26.1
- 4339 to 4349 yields -4.7 angstrom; 40.6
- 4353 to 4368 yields 0.7 angstrom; 26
